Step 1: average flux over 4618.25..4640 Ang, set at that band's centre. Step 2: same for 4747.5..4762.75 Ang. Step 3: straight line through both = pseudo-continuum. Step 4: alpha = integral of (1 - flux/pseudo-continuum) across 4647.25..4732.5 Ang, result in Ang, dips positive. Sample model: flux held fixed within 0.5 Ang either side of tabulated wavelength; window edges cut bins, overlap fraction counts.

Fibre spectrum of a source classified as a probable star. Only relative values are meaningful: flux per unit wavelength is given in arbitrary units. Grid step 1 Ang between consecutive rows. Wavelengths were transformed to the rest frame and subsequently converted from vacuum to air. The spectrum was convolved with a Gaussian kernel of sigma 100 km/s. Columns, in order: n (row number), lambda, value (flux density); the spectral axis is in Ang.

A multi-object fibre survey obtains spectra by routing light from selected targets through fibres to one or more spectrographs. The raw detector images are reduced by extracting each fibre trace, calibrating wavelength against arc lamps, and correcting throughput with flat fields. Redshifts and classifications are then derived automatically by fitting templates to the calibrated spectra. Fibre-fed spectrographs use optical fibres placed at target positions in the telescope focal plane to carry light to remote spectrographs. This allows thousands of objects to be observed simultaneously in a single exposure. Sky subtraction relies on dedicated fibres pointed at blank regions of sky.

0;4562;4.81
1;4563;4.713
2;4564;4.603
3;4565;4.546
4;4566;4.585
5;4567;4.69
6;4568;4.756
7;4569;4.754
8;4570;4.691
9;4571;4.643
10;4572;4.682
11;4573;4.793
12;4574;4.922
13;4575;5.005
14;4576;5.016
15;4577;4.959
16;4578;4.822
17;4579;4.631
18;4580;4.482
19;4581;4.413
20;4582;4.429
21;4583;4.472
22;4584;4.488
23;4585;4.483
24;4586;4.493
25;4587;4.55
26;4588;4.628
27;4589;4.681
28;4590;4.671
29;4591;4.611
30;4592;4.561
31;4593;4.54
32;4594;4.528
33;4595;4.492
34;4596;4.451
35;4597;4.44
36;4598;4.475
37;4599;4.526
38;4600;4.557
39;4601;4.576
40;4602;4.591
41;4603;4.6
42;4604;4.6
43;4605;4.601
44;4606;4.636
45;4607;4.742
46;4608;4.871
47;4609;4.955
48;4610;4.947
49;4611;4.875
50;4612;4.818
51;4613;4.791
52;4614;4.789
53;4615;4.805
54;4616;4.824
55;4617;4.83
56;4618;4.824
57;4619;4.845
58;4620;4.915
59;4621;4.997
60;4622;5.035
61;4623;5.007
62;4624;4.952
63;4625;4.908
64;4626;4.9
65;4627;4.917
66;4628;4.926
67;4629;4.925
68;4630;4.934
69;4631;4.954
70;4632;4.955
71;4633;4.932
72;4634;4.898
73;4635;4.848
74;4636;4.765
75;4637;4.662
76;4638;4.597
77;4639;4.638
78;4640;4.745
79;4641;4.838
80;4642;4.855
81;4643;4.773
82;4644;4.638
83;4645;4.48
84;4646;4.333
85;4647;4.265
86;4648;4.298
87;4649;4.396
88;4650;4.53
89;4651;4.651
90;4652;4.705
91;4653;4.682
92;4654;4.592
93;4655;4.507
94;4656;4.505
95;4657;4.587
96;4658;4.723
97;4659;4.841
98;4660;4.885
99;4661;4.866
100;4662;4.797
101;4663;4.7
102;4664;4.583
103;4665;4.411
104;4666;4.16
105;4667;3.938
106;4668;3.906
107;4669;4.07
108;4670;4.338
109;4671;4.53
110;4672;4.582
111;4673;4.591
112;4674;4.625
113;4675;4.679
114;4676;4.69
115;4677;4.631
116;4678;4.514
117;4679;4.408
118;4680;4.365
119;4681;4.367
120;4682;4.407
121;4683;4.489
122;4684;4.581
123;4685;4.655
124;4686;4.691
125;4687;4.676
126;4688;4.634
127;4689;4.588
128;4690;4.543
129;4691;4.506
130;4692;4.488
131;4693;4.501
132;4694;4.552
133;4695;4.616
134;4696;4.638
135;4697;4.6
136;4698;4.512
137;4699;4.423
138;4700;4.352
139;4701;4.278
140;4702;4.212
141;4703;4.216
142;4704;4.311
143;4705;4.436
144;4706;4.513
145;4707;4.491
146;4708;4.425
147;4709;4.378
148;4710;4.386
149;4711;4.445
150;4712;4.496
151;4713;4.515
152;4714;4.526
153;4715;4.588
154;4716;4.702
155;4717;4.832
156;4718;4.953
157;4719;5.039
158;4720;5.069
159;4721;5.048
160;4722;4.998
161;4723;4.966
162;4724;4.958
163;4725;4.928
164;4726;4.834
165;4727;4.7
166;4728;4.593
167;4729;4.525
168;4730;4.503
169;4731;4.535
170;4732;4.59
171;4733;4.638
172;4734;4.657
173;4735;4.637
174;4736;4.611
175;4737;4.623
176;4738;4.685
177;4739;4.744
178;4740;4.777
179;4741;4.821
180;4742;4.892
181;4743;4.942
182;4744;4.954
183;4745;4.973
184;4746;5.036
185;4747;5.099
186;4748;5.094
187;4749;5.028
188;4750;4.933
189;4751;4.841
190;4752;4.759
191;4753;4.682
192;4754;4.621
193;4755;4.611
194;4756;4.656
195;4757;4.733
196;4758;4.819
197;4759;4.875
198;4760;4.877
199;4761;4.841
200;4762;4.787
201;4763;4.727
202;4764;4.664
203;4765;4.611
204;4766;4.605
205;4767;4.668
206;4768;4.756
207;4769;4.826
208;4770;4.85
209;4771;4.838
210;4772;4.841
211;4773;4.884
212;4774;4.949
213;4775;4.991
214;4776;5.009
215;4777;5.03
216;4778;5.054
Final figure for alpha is 4.9 Ang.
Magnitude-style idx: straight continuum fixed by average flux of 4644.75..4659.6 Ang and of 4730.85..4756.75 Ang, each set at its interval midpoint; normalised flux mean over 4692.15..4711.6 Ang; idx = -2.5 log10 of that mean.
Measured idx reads 0.06 mag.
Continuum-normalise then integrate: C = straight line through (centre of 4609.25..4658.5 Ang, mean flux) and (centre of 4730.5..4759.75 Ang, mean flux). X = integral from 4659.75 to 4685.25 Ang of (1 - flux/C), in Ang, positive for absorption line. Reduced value 1.5 Ang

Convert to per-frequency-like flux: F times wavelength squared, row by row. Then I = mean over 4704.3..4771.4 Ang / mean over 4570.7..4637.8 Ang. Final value 1.1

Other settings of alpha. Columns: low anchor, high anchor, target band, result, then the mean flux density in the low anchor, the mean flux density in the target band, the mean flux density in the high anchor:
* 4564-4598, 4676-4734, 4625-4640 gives -0.76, 4.63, 4.85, 4.59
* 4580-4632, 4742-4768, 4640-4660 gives 0.60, 4.71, 4.6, 4.82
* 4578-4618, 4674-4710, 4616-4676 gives -1.47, 4.63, 4.68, 4.5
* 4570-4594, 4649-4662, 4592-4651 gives -0.88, 4.65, 4.73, 4.67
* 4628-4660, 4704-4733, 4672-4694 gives 0.58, 4.69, 4.55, 4.67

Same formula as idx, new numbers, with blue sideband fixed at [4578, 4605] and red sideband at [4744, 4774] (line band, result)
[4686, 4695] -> 0.031 mag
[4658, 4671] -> 0.045 mag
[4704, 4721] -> 0.029 mag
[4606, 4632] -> -0.069 mag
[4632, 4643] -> -0.039 mag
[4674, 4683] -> 0.041 mag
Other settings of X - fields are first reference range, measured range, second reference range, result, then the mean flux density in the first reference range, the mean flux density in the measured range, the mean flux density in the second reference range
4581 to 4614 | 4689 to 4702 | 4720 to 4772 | 0.6 Ang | 4.61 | 4.49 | 4.79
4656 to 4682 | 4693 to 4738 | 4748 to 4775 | 0.4 Ang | 4.51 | 4.61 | 4.79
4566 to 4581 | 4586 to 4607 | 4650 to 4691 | 0.6 Ang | 4.76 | 4.57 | 4.54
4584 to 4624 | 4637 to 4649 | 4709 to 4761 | 0.3 Ang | 4.7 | 4.58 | 4.77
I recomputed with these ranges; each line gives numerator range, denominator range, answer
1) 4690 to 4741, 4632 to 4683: 1.03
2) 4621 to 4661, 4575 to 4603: 1.06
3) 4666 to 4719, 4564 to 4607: 1.02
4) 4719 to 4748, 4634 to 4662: 1.07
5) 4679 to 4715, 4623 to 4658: 0.97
